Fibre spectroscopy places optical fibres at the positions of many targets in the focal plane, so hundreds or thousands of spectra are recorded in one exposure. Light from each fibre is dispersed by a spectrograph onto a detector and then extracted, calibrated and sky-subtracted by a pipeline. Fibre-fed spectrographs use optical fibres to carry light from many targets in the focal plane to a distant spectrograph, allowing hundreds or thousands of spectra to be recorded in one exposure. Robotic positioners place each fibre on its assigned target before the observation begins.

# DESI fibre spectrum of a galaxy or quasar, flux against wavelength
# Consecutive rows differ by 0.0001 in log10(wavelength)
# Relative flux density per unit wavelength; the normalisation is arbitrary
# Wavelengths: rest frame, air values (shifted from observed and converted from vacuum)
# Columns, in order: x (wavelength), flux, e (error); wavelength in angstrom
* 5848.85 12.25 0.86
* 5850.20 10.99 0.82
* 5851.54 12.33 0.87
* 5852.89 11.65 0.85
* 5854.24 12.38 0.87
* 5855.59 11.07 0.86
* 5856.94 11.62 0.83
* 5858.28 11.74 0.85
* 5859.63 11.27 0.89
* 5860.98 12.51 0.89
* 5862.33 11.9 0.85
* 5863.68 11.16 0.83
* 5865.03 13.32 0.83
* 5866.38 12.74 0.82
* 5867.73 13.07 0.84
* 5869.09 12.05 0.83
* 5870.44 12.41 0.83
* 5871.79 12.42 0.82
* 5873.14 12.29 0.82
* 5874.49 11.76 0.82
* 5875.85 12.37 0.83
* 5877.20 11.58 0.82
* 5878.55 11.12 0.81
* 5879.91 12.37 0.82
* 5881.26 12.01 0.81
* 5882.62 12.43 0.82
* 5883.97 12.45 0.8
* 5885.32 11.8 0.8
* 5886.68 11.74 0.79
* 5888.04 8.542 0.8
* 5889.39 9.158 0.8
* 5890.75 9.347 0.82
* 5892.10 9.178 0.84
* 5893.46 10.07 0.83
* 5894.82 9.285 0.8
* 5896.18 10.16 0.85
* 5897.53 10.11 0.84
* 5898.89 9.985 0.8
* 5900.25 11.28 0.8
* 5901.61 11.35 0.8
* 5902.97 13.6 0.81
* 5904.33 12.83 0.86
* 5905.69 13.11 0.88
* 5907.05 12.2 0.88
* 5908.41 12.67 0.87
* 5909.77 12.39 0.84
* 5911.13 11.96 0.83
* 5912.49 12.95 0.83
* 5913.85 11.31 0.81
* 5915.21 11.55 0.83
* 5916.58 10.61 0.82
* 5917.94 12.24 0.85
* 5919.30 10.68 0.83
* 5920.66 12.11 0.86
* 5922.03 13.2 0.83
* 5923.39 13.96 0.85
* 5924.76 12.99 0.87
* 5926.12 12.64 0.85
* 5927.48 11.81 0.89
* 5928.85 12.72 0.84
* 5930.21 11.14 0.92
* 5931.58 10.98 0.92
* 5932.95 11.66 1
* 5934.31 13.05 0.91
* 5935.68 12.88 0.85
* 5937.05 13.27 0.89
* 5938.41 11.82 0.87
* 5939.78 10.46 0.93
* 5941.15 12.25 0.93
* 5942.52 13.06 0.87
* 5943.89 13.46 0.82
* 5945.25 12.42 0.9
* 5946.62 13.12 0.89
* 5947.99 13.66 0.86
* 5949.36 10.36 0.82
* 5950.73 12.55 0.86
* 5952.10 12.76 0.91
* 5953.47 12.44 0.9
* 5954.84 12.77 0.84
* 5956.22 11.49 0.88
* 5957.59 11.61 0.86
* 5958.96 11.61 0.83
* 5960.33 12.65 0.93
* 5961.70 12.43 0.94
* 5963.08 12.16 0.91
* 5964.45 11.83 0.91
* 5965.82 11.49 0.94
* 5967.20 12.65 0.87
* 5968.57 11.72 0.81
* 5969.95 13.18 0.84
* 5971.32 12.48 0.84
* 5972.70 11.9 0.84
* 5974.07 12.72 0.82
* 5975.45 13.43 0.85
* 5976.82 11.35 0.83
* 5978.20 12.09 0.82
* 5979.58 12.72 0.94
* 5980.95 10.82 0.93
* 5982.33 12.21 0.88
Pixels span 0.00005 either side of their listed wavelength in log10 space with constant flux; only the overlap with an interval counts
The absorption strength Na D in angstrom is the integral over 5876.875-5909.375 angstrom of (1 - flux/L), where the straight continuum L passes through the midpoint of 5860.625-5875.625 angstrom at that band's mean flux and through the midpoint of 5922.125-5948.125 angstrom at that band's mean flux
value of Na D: 3.1 angstrom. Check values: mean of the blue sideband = 12.3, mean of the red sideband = 12.5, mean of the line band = 11.2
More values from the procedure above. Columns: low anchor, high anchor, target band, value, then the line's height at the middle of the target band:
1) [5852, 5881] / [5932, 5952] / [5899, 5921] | 0.5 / 12.3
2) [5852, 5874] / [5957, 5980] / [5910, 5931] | 0.1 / 12.2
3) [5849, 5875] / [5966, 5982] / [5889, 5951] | 1.7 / 12.2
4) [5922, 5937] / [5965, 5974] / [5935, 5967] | 0.2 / 12.4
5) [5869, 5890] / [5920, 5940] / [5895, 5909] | 0.4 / 12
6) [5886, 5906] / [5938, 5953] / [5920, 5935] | -0.9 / 11.7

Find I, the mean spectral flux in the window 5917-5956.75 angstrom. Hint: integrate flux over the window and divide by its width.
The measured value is 12.3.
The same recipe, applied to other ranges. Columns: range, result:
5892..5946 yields 11.9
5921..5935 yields 12.4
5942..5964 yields 12.4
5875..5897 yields 10.9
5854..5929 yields 11.7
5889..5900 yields 9.74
